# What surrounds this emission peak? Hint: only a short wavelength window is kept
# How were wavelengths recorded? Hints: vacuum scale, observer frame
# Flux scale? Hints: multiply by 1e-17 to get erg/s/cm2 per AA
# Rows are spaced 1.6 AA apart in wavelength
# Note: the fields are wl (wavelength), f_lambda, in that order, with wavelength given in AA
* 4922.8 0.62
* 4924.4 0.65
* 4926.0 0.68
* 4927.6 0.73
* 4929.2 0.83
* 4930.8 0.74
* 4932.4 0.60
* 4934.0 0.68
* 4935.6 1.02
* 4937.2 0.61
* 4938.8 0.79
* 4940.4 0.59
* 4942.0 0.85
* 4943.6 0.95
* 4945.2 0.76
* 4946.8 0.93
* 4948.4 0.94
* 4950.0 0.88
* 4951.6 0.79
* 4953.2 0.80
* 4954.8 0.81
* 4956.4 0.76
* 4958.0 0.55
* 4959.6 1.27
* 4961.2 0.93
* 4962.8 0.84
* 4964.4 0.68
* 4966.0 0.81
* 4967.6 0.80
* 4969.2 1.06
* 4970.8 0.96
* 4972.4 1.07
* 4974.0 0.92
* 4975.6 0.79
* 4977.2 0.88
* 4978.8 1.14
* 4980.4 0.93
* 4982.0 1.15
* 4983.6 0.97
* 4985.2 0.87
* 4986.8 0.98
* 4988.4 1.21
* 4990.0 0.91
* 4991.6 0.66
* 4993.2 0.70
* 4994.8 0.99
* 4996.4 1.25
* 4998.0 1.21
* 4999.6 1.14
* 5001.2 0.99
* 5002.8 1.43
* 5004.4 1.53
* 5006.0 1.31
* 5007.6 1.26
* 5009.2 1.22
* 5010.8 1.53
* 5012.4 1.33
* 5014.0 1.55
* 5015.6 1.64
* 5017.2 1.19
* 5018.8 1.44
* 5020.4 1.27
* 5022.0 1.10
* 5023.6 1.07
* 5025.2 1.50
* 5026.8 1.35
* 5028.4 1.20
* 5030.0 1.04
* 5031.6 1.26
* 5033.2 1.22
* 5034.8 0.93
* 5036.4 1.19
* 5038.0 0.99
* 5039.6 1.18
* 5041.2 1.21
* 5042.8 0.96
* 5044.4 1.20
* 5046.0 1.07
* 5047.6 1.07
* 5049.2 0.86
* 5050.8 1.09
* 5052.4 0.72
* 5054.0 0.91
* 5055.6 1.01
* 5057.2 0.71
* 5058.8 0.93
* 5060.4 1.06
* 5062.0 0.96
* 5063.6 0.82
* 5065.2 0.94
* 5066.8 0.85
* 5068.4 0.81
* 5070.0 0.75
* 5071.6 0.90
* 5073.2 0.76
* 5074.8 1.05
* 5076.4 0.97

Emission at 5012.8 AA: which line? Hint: C IV 1549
